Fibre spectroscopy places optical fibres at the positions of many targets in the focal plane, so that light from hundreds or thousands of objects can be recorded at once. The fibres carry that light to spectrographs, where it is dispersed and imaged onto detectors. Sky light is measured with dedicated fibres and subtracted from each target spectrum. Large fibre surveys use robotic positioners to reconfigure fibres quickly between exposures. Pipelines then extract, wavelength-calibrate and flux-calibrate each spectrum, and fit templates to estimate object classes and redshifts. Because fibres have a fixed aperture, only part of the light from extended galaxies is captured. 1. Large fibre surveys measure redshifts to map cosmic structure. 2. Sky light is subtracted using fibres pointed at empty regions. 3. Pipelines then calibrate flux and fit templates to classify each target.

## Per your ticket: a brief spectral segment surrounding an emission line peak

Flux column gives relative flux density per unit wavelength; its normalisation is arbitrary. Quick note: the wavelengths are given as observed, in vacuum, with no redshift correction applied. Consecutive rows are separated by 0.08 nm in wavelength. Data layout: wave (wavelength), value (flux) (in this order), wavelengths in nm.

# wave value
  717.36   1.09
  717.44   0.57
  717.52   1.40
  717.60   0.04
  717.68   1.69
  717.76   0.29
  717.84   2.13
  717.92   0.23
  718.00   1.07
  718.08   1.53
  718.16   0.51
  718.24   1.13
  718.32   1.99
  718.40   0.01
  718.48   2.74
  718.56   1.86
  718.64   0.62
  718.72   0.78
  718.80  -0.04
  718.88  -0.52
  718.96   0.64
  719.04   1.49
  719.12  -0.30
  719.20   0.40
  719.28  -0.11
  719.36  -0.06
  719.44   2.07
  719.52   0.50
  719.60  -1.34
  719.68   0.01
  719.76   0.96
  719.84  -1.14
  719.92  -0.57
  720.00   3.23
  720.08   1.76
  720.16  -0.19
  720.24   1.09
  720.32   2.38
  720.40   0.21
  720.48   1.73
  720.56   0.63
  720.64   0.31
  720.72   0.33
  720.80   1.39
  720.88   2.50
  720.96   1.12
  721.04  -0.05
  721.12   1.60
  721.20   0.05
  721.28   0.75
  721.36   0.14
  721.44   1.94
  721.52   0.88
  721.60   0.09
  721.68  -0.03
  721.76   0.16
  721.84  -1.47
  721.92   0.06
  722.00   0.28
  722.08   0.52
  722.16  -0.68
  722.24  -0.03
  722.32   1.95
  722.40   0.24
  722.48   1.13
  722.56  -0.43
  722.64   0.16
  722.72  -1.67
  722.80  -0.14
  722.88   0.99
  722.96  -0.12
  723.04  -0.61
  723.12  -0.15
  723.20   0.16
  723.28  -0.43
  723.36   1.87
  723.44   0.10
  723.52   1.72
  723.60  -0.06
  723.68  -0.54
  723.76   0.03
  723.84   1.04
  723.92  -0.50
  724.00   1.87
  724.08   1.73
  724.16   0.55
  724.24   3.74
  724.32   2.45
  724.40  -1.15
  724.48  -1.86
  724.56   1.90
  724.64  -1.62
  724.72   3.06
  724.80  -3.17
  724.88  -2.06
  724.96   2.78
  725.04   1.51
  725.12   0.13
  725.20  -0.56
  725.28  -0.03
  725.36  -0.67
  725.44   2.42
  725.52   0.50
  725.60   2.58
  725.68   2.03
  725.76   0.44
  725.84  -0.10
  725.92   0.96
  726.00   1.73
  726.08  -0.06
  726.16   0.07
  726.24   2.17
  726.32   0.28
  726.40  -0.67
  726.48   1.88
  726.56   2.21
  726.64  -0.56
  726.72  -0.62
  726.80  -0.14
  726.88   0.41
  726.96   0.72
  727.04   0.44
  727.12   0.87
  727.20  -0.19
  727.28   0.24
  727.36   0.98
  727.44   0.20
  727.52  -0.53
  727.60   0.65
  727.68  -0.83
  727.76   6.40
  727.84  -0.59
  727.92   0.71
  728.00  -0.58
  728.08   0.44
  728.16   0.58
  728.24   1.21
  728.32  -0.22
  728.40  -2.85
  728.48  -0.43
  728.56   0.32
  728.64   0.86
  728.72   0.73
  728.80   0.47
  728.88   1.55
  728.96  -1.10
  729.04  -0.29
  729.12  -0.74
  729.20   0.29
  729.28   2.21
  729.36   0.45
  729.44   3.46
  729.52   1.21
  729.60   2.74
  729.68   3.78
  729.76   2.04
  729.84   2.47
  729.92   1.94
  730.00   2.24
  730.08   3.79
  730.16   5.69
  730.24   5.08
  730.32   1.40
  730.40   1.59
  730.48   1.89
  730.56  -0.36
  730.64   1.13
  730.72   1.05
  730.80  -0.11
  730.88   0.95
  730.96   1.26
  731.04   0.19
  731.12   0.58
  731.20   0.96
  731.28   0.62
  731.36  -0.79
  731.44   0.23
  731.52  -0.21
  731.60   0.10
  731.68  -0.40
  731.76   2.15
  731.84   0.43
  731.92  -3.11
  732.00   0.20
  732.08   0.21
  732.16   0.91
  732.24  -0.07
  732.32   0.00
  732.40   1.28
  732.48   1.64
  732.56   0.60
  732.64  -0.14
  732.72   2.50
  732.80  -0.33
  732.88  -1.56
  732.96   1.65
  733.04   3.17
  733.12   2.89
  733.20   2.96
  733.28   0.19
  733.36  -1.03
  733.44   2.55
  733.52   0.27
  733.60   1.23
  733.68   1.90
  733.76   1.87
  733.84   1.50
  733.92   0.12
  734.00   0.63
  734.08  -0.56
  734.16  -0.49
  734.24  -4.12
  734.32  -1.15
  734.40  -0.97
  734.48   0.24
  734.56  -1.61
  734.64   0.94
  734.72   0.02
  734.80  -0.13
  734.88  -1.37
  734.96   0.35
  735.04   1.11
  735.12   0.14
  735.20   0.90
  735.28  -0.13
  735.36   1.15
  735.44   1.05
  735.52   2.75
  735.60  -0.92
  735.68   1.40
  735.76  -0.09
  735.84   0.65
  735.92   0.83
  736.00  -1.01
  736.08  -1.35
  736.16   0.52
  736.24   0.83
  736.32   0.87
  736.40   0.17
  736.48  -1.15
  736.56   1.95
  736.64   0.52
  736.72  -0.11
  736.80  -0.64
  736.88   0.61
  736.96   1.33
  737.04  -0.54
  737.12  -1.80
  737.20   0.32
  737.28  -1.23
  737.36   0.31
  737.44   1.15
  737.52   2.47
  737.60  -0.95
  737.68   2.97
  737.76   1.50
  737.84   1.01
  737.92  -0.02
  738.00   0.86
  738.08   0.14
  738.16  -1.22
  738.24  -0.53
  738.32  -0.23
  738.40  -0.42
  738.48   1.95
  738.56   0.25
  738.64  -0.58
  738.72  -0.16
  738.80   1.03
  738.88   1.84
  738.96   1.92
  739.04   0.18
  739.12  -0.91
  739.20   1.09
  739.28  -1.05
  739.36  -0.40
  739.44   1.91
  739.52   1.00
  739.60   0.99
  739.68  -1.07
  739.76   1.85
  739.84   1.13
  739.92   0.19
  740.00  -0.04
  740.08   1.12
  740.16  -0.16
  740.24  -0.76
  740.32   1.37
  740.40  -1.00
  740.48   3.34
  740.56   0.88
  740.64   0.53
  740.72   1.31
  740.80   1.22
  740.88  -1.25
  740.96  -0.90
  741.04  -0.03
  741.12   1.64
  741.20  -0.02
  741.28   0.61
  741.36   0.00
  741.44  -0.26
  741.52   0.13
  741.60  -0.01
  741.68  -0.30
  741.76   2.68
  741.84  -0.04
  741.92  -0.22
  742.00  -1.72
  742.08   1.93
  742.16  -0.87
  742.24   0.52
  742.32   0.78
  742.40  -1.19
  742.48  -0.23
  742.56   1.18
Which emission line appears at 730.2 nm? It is [O II] 3727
